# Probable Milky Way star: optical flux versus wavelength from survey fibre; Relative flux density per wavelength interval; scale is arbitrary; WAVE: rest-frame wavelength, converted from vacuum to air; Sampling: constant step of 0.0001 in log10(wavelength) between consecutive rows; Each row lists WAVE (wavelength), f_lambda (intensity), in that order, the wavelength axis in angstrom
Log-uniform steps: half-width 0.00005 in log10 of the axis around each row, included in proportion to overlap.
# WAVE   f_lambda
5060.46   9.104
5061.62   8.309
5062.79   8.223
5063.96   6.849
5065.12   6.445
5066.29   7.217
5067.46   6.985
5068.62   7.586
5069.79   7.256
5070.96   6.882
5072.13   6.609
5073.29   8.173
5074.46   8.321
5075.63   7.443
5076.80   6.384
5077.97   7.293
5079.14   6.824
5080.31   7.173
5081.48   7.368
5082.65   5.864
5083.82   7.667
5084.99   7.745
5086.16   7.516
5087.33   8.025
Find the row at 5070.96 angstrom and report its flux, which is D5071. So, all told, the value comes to 6.882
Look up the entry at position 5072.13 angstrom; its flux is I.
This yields 6.609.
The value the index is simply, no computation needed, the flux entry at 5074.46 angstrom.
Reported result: 8.321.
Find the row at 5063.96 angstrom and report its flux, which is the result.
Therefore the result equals 6.849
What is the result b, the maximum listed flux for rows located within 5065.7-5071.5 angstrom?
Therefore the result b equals 7.586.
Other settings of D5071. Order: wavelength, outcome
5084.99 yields 7.745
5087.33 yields 8.025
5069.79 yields 7.256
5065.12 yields 6.445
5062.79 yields 8.223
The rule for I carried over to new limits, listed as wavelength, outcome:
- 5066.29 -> 7.217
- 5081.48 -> 7.368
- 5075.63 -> 7.443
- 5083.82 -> 7.667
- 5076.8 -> 6.384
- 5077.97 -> 7.293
